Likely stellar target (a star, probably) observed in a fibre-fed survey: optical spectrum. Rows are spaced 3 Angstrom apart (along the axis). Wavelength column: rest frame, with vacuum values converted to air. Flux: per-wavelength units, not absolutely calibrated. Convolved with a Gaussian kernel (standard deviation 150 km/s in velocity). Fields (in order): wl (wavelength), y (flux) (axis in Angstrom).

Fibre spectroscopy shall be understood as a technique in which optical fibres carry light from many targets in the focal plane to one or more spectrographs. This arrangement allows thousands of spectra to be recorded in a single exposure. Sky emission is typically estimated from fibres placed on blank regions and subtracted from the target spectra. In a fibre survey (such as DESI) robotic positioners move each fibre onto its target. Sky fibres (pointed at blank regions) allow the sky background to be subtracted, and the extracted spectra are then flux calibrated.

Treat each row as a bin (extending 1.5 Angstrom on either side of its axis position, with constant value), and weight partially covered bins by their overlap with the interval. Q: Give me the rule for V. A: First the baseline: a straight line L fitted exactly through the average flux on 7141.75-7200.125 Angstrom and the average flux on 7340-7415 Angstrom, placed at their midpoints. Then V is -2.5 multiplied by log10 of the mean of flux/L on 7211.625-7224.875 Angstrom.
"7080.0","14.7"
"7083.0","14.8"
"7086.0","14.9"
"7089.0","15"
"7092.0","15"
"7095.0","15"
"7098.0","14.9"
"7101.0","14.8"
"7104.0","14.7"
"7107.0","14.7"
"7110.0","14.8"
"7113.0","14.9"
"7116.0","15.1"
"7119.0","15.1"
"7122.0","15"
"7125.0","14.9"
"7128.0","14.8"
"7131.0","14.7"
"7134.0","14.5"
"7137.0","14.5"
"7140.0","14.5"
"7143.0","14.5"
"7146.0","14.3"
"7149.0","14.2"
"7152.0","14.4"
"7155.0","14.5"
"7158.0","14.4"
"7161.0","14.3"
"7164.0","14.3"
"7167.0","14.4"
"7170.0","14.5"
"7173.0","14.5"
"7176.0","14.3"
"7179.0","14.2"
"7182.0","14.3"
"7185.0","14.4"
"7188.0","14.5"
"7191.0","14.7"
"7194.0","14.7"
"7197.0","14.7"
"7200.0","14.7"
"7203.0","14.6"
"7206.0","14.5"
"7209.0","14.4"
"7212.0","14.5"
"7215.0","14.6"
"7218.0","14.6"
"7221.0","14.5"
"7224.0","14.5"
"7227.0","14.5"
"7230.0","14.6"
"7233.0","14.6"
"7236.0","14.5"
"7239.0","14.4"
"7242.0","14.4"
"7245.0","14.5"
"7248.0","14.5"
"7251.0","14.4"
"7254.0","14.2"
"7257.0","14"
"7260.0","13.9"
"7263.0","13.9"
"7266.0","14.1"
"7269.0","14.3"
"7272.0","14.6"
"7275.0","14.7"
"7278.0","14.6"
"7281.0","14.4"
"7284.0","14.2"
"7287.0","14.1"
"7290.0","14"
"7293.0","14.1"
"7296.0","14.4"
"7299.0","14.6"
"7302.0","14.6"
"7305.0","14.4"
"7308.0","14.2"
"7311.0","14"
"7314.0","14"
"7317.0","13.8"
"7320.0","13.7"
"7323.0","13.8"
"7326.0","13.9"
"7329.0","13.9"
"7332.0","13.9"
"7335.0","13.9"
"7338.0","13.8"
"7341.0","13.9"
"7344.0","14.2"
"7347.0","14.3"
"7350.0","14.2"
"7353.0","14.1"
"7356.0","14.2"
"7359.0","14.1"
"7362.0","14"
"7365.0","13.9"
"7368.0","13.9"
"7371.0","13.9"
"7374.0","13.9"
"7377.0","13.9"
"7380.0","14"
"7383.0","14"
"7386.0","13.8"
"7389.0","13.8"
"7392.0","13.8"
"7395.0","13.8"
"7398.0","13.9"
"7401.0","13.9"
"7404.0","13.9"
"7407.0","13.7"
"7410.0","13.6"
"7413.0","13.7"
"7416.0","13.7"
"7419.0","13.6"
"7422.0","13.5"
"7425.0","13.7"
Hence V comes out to -0.02 mag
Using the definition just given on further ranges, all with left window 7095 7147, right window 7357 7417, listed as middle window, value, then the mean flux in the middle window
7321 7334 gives 0.02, 13.9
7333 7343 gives 0.01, 13.9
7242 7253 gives -0.01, 14.4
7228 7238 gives -0.01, 14.6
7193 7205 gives -0.01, 14.7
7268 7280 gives -0.02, 14.6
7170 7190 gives 0.01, 14.4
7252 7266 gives 0.02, 14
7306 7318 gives 0.01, 14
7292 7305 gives -0.02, 14.4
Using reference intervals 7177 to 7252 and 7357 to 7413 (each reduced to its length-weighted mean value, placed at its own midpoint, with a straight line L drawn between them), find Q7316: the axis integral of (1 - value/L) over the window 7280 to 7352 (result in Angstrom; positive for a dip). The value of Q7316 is 0.2 Angstrom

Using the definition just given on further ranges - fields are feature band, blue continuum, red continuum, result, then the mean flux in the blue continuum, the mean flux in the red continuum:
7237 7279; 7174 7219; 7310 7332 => -0.4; 14.5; 13.9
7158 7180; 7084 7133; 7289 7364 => 0.5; 14.9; 14.1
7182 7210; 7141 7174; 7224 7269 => -0.4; 14.4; 14.3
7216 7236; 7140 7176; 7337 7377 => -0.4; 14.4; 14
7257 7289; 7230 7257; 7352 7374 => 0.1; 14.4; 14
